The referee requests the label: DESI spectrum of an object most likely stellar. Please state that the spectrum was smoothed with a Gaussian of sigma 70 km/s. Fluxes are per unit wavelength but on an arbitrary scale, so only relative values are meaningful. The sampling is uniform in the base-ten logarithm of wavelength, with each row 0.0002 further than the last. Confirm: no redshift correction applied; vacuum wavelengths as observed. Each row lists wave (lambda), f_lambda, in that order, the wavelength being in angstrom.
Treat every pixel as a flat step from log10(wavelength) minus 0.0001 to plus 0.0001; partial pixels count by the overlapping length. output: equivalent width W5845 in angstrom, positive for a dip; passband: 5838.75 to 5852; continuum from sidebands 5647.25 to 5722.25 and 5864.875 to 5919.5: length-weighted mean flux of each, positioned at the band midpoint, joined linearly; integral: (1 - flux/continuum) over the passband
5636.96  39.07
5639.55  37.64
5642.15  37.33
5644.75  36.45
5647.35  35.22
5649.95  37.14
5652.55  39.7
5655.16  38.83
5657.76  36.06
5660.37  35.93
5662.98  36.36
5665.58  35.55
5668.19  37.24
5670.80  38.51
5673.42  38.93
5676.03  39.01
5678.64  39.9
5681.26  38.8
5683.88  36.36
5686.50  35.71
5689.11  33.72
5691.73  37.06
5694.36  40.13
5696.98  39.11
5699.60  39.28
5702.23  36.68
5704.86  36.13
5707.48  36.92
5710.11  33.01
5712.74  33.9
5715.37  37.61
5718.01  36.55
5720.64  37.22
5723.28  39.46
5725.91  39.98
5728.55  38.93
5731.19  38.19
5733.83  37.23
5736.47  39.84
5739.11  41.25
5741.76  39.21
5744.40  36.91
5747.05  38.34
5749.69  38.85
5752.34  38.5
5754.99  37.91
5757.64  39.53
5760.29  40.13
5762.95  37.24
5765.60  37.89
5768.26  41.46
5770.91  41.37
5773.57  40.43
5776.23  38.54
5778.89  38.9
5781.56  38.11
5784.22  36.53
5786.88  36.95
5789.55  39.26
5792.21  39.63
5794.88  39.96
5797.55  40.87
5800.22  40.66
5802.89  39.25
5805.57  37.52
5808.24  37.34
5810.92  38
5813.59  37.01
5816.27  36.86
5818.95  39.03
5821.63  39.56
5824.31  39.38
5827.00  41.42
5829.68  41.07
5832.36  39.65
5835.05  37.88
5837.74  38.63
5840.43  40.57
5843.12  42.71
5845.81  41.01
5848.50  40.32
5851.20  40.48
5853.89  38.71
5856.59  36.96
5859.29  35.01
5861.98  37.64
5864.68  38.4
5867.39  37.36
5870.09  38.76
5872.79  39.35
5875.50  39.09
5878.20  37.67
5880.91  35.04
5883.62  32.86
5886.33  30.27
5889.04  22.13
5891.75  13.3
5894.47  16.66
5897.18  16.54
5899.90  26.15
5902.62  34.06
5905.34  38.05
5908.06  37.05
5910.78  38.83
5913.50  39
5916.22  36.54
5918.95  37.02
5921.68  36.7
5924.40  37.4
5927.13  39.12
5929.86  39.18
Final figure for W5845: -2.99 angstrom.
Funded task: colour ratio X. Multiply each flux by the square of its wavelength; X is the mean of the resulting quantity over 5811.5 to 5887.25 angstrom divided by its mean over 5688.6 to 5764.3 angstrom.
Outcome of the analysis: 1.1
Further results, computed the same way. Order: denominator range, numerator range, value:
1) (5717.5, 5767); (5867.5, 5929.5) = 0.90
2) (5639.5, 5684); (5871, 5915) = 0.90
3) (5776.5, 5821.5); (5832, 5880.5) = 1.03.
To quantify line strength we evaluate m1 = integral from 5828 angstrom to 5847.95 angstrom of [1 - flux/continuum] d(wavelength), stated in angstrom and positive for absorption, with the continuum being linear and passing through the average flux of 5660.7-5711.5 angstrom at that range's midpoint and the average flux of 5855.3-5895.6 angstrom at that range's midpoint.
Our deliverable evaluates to -3.9 angstrom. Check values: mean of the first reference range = 37.3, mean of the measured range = 40.3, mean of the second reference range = 32.8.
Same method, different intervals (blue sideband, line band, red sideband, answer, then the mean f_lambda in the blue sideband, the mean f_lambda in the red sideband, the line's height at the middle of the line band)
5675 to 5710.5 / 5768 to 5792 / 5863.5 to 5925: -2.4 angstrom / 37.4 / 32.9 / 35.4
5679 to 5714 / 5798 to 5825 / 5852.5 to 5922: -2.9 angstrom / 36.8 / 33.4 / 34.7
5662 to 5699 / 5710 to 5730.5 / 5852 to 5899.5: -0.5 angstrom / 37.7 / 32.1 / 36.5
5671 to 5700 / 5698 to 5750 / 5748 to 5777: 1.2 angstrom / 38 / 39.3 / 38.6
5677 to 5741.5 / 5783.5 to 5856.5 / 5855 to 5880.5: -3.0 angstrom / 37.7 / 37.7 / 37.7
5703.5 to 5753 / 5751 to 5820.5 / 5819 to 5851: 0.4 angstrom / 37.8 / 40.2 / 39.1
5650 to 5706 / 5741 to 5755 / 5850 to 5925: -0.8 angstrom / 37.6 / 33.8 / 36.3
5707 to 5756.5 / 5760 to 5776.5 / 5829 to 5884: -0.7 angstrom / 37.9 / 38.6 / 38.1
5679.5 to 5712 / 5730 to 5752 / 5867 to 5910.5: -2.0 angstrom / 36.9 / 30.9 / 35.5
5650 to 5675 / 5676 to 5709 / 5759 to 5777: 0.5 angstrom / 37.5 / 39.6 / 38.1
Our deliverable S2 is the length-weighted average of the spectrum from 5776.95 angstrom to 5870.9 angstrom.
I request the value 38.9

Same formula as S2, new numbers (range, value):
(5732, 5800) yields 39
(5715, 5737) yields 38.3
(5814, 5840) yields 39.2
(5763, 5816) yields 38.8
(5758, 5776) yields 39.7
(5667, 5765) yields 37.9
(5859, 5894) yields 33.1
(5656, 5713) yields 37.1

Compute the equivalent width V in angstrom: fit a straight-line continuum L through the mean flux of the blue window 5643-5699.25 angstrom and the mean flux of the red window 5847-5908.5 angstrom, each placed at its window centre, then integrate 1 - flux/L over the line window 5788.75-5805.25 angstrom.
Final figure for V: -2.39 angstrom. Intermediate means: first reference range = 37.4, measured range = 39.8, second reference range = 33.1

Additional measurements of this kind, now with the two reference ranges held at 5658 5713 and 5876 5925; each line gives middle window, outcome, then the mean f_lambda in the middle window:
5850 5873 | -3.9 angstrom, 38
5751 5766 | -1.4 angstrom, 38.6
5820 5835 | -3.0 angstrom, 40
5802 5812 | -1.2 angstrom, 37.9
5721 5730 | -0.8 angstrom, 39.2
